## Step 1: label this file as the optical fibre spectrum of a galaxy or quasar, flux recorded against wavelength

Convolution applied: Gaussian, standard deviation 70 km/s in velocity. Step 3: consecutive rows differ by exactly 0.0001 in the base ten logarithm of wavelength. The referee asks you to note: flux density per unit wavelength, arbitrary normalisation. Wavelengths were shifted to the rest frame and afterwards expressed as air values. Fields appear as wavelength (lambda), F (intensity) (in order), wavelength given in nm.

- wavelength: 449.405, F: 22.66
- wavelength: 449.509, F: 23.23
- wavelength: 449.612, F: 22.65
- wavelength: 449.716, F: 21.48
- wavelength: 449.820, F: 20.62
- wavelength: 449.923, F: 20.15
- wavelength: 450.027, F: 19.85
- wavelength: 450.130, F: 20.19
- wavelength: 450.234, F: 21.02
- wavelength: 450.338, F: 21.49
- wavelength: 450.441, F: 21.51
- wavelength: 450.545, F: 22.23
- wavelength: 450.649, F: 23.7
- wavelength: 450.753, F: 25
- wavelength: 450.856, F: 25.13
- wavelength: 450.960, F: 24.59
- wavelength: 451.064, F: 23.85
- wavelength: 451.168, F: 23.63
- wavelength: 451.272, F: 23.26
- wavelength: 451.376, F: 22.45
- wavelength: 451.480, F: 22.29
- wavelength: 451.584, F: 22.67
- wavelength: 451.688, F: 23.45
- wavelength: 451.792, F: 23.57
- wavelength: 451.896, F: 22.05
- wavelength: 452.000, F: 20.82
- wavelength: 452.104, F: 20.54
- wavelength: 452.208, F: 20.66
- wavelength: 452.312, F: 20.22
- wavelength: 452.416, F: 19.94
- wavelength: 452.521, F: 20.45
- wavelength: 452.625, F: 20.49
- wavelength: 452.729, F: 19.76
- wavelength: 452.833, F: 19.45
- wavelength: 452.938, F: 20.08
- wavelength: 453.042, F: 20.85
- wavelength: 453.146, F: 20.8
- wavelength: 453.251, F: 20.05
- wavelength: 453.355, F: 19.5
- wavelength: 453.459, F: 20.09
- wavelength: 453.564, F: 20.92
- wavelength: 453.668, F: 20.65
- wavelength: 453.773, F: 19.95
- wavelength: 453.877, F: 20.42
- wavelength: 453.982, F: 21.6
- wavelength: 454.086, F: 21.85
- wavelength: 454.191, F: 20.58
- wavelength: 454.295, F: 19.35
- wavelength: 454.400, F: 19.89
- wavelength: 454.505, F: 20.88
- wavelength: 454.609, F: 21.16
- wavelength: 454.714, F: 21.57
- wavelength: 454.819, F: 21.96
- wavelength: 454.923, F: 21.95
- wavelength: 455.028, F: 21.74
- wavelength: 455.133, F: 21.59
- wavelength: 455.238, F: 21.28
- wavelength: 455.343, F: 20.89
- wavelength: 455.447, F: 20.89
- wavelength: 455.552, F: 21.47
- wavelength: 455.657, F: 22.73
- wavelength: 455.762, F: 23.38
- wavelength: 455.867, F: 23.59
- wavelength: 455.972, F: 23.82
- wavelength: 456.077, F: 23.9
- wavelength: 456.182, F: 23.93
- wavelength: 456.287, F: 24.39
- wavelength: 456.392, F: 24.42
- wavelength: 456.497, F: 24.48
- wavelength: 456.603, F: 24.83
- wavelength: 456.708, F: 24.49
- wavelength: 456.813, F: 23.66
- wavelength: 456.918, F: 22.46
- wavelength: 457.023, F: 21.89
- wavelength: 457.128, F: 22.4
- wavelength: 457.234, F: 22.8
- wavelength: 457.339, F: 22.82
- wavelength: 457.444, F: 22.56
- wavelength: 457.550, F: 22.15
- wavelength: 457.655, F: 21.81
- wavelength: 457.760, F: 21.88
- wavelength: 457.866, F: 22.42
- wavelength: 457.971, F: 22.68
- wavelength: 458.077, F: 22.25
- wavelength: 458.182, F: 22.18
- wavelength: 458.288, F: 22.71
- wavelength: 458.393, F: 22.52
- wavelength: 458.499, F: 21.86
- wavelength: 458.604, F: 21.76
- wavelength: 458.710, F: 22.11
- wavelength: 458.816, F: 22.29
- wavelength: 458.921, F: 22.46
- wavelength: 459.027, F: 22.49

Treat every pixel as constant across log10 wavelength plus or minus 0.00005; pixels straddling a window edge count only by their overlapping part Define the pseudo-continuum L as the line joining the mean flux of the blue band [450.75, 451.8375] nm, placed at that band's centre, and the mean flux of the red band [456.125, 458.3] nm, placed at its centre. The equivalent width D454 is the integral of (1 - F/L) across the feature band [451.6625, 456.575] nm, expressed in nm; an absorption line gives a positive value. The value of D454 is 0.39 nm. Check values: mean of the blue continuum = 23.6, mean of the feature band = 21.5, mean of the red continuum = 23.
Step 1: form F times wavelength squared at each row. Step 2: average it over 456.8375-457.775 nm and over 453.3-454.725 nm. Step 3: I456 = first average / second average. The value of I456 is 1.10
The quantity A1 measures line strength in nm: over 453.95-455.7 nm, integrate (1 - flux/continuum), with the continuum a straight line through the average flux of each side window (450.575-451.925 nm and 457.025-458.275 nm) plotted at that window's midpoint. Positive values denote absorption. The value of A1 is 0.12 nm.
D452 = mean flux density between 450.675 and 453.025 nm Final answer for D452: 22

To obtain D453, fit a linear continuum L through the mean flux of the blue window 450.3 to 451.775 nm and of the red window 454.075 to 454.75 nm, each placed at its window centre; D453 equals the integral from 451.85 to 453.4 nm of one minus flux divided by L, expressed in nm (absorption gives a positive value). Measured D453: 0.117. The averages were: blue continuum 23.3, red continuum 20.7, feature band 20.4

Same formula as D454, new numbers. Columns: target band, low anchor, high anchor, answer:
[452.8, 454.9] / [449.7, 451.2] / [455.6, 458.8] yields 0.187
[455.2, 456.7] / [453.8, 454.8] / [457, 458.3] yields -0.113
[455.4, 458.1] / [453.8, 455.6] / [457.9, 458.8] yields -0.157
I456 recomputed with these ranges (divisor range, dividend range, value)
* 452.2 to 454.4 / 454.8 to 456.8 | 1.14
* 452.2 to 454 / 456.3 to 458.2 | 1.15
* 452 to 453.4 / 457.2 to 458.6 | 1.13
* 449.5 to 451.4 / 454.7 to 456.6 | 1.04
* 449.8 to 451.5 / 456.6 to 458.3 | 1.04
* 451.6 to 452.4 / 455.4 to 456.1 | 1.07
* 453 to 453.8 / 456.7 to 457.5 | 1.14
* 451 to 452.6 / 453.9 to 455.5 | 0.97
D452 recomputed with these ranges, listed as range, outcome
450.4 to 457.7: 22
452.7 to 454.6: 20.4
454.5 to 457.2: 22.7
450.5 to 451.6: 23.6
